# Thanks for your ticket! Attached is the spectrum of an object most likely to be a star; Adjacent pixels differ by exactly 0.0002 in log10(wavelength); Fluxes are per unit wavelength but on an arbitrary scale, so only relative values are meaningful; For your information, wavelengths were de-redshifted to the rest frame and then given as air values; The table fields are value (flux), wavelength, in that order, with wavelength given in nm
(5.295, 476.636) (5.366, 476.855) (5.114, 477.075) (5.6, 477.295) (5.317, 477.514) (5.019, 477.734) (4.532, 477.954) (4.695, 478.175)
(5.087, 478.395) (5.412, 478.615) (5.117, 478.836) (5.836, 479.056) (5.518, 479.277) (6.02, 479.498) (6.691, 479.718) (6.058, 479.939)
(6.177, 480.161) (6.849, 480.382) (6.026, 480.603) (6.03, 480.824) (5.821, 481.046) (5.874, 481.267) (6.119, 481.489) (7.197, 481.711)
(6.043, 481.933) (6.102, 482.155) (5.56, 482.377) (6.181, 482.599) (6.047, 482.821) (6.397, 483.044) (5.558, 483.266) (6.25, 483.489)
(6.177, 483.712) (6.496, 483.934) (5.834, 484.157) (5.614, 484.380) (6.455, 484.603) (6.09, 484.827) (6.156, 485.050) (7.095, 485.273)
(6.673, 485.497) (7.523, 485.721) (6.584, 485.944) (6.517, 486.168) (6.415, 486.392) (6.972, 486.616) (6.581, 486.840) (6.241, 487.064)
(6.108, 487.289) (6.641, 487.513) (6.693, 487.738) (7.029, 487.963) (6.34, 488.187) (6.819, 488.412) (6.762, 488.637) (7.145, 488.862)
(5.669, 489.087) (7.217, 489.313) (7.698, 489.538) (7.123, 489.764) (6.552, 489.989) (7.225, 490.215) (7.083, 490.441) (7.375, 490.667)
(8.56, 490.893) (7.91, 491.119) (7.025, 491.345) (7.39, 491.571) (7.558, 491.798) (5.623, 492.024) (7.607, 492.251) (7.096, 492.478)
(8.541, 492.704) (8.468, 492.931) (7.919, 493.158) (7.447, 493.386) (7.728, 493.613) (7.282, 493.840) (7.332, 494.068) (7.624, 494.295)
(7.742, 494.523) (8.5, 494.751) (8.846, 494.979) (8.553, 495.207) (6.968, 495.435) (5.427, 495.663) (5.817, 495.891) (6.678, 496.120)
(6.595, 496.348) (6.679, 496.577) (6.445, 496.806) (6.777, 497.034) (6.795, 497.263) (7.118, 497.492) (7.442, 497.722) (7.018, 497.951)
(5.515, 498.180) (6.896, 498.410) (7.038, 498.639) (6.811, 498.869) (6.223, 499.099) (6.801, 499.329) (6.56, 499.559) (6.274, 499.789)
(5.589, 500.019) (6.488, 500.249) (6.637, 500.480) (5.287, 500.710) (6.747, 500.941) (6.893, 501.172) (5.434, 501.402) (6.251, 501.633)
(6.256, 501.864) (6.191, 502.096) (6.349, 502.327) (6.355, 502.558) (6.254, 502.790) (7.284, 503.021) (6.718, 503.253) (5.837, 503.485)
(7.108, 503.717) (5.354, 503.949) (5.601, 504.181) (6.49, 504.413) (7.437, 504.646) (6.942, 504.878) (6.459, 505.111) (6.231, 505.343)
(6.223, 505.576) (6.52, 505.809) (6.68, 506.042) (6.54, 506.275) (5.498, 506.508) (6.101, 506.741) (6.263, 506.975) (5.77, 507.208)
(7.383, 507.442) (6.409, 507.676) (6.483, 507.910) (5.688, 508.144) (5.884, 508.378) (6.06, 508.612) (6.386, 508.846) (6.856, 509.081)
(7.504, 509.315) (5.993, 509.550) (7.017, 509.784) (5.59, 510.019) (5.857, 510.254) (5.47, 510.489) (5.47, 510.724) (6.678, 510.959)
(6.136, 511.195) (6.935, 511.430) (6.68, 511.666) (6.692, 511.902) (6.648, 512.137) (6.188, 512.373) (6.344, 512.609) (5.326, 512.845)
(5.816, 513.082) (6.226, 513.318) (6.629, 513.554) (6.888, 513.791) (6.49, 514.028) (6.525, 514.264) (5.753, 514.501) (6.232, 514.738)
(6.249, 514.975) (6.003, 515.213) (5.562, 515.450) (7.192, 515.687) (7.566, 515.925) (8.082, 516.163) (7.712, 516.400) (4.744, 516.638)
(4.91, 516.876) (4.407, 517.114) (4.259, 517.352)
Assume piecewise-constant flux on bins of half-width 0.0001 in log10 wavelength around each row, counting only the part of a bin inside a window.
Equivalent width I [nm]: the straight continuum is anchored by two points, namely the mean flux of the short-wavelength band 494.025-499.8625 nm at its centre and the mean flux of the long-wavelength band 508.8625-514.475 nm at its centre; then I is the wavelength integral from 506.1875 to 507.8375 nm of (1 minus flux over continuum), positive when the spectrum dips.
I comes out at 0.062 nm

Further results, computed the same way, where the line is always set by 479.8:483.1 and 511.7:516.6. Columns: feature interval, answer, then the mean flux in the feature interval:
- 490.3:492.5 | -0.38 nm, 7.33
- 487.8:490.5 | -0.28 nm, 6.88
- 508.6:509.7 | -0.03 nm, 6.62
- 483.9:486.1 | -0.09 nm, 6.45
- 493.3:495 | -0.40 nm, 7.76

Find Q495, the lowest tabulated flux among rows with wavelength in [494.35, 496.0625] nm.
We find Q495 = 5.427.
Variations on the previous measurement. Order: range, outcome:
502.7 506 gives 5.354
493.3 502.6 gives 5.287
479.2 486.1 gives 5.518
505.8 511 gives 5.47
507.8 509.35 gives 5.688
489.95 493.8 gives 5.623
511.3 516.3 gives 5.326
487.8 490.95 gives 5.669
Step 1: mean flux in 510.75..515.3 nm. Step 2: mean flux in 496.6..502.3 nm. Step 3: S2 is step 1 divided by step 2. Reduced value 1.0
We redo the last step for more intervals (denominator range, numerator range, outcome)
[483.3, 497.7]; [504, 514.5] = 0.91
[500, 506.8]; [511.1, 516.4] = 1.02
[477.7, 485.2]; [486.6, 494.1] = 1.20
